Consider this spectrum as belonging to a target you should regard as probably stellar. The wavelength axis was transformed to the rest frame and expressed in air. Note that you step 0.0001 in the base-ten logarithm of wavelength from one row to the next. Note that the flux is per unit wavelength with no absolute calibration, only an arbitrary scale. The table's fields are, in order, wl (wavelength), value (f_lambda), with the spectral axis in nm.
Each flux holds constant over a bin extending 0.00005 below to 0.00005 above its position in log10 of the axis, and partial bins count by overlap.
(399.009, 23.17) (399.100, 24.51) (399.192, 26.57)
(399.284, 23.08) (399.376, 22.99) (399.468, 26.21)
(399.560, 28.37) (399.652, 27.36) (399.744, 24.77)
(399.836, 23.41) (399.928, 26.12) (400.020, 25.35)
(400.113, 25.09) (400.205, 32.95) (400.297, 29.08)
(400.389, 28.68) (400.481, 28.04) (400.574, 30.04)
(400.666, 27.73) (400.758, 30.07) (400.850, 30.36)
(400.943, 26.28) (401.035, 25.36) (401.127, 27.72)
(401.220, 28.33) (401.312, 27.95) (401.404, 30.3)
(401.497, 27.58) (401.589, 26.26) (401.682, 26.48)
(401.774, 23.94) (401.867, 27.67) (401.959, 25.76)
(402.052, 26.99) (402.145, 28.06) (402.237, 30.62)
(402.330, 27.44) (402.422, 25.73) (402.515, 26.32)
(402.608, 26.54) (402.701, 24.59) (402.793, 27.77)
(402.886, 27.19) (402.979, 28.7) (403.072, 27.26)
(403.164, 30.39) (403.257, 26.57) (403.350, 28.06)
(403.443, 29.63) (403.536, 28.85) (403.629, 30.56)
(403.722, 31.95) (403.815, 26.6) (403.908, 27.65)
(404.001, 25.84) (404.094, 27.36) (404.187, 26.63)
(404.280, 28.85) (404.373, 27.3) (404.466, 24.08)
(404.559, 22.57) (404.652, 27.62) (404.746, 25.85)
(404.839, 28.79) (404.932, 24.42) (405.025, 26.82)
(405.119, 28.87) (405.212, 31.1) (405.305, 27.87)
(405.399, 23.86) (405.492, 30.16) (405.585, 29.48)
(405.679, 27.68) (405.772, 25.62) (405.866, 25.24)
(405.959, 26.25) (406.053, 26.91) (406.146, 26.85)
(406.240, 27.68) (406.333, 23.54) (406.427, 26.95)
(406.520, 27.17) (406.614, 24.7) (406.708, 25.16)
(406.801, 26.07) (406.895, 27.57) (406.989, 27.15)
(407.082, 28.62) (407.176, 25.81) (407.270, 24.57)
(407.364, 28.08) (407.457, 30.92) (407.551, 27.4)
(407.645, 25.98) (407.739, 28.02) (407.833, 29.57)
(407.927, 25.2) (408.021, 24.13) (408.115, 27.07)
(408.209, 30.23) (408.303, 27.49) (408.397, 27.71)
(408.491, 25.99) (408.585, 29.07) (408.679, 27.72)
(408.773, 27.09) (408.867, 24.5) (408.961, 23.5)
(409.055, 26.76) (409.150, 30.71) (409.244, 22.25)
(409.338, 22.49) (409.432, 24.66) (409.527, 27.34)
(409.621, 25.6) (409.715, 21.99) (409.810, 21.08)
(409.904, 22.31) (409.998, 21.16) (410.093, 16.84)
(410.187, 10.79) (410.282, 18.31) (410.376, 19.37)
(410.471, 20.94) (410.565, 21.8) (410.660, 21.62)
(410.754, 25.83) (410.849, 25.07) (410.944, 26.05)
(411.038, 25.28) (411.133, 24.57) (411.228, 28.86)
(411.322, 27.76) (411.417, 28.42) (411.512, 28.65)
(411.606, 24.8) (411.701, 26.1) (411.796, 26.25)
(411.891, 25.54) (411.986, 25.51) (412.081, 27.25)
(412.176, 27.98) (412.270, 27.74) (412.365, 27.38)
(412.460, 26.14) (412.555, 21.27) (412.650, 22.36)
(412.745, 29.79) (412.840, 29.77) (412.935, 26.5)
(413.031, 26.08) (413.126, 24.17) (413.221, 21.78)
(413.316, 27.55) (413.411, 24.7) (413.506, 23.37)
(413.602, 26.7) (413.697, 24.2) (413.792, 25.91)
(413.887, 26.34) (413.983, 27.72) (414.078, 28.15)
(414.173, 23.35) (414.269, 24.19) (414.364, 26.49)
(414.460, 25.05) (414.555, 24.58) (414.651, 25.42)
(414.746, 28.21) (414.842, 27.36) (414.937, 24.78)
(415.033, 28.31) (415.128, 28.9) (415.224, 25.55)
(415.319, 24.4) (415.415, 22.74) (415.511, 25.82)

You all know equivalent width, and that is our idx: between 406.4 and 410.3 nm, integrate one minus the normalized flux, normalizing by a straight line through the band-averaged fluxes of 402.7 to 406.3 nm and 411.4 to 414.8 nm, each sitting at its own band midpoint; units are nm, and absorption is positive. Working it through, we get 0.20 nm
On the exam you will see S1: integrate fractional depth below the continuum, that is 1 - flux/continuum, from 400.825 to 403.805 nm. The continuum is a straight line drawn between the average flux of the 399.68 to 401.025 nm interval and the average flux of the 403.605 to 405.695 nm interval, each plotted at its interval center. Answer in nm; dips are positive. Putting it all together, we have -0.02 nm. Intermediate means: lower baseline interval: 27.6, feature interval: 27.7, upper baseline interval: 27.4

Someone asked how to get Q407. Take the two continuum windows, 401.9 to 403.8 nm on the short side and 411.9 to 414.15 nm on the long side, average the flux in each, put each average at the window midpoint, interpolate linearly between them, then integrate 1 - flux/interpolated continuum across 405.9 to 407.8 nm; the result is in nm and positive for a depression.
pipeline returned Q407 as 0.03 nm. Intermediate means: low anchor 27.9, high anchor 26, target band 26.8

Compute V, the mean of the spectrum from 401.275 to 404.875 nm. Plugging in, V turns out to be 27.4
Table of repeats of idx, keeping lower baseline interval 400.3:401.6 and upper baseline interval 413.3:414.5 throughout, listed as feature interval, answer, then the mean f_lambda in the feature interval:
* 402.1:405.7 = 0.01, 27.6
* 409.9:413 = 0.19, 24.5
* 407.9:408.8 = -0.02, 27.2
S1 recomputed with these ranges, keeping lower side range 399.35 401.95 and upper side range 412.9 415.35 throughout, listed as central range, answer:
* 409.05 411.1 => 0.29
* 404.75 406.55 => -0.02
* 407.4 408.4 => -0.04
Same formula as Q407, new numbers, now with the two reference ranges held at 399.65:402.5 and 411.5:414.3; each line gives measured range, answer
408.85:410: 0.09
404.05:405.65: -0.01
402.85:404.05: -0.06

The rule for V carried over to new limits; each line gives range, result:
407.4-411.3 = 24.7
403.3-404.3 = 28.3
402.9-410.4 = 26.2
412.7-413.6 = 26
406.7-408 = 27.2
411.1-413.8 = 26.1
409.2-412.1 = 23.7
